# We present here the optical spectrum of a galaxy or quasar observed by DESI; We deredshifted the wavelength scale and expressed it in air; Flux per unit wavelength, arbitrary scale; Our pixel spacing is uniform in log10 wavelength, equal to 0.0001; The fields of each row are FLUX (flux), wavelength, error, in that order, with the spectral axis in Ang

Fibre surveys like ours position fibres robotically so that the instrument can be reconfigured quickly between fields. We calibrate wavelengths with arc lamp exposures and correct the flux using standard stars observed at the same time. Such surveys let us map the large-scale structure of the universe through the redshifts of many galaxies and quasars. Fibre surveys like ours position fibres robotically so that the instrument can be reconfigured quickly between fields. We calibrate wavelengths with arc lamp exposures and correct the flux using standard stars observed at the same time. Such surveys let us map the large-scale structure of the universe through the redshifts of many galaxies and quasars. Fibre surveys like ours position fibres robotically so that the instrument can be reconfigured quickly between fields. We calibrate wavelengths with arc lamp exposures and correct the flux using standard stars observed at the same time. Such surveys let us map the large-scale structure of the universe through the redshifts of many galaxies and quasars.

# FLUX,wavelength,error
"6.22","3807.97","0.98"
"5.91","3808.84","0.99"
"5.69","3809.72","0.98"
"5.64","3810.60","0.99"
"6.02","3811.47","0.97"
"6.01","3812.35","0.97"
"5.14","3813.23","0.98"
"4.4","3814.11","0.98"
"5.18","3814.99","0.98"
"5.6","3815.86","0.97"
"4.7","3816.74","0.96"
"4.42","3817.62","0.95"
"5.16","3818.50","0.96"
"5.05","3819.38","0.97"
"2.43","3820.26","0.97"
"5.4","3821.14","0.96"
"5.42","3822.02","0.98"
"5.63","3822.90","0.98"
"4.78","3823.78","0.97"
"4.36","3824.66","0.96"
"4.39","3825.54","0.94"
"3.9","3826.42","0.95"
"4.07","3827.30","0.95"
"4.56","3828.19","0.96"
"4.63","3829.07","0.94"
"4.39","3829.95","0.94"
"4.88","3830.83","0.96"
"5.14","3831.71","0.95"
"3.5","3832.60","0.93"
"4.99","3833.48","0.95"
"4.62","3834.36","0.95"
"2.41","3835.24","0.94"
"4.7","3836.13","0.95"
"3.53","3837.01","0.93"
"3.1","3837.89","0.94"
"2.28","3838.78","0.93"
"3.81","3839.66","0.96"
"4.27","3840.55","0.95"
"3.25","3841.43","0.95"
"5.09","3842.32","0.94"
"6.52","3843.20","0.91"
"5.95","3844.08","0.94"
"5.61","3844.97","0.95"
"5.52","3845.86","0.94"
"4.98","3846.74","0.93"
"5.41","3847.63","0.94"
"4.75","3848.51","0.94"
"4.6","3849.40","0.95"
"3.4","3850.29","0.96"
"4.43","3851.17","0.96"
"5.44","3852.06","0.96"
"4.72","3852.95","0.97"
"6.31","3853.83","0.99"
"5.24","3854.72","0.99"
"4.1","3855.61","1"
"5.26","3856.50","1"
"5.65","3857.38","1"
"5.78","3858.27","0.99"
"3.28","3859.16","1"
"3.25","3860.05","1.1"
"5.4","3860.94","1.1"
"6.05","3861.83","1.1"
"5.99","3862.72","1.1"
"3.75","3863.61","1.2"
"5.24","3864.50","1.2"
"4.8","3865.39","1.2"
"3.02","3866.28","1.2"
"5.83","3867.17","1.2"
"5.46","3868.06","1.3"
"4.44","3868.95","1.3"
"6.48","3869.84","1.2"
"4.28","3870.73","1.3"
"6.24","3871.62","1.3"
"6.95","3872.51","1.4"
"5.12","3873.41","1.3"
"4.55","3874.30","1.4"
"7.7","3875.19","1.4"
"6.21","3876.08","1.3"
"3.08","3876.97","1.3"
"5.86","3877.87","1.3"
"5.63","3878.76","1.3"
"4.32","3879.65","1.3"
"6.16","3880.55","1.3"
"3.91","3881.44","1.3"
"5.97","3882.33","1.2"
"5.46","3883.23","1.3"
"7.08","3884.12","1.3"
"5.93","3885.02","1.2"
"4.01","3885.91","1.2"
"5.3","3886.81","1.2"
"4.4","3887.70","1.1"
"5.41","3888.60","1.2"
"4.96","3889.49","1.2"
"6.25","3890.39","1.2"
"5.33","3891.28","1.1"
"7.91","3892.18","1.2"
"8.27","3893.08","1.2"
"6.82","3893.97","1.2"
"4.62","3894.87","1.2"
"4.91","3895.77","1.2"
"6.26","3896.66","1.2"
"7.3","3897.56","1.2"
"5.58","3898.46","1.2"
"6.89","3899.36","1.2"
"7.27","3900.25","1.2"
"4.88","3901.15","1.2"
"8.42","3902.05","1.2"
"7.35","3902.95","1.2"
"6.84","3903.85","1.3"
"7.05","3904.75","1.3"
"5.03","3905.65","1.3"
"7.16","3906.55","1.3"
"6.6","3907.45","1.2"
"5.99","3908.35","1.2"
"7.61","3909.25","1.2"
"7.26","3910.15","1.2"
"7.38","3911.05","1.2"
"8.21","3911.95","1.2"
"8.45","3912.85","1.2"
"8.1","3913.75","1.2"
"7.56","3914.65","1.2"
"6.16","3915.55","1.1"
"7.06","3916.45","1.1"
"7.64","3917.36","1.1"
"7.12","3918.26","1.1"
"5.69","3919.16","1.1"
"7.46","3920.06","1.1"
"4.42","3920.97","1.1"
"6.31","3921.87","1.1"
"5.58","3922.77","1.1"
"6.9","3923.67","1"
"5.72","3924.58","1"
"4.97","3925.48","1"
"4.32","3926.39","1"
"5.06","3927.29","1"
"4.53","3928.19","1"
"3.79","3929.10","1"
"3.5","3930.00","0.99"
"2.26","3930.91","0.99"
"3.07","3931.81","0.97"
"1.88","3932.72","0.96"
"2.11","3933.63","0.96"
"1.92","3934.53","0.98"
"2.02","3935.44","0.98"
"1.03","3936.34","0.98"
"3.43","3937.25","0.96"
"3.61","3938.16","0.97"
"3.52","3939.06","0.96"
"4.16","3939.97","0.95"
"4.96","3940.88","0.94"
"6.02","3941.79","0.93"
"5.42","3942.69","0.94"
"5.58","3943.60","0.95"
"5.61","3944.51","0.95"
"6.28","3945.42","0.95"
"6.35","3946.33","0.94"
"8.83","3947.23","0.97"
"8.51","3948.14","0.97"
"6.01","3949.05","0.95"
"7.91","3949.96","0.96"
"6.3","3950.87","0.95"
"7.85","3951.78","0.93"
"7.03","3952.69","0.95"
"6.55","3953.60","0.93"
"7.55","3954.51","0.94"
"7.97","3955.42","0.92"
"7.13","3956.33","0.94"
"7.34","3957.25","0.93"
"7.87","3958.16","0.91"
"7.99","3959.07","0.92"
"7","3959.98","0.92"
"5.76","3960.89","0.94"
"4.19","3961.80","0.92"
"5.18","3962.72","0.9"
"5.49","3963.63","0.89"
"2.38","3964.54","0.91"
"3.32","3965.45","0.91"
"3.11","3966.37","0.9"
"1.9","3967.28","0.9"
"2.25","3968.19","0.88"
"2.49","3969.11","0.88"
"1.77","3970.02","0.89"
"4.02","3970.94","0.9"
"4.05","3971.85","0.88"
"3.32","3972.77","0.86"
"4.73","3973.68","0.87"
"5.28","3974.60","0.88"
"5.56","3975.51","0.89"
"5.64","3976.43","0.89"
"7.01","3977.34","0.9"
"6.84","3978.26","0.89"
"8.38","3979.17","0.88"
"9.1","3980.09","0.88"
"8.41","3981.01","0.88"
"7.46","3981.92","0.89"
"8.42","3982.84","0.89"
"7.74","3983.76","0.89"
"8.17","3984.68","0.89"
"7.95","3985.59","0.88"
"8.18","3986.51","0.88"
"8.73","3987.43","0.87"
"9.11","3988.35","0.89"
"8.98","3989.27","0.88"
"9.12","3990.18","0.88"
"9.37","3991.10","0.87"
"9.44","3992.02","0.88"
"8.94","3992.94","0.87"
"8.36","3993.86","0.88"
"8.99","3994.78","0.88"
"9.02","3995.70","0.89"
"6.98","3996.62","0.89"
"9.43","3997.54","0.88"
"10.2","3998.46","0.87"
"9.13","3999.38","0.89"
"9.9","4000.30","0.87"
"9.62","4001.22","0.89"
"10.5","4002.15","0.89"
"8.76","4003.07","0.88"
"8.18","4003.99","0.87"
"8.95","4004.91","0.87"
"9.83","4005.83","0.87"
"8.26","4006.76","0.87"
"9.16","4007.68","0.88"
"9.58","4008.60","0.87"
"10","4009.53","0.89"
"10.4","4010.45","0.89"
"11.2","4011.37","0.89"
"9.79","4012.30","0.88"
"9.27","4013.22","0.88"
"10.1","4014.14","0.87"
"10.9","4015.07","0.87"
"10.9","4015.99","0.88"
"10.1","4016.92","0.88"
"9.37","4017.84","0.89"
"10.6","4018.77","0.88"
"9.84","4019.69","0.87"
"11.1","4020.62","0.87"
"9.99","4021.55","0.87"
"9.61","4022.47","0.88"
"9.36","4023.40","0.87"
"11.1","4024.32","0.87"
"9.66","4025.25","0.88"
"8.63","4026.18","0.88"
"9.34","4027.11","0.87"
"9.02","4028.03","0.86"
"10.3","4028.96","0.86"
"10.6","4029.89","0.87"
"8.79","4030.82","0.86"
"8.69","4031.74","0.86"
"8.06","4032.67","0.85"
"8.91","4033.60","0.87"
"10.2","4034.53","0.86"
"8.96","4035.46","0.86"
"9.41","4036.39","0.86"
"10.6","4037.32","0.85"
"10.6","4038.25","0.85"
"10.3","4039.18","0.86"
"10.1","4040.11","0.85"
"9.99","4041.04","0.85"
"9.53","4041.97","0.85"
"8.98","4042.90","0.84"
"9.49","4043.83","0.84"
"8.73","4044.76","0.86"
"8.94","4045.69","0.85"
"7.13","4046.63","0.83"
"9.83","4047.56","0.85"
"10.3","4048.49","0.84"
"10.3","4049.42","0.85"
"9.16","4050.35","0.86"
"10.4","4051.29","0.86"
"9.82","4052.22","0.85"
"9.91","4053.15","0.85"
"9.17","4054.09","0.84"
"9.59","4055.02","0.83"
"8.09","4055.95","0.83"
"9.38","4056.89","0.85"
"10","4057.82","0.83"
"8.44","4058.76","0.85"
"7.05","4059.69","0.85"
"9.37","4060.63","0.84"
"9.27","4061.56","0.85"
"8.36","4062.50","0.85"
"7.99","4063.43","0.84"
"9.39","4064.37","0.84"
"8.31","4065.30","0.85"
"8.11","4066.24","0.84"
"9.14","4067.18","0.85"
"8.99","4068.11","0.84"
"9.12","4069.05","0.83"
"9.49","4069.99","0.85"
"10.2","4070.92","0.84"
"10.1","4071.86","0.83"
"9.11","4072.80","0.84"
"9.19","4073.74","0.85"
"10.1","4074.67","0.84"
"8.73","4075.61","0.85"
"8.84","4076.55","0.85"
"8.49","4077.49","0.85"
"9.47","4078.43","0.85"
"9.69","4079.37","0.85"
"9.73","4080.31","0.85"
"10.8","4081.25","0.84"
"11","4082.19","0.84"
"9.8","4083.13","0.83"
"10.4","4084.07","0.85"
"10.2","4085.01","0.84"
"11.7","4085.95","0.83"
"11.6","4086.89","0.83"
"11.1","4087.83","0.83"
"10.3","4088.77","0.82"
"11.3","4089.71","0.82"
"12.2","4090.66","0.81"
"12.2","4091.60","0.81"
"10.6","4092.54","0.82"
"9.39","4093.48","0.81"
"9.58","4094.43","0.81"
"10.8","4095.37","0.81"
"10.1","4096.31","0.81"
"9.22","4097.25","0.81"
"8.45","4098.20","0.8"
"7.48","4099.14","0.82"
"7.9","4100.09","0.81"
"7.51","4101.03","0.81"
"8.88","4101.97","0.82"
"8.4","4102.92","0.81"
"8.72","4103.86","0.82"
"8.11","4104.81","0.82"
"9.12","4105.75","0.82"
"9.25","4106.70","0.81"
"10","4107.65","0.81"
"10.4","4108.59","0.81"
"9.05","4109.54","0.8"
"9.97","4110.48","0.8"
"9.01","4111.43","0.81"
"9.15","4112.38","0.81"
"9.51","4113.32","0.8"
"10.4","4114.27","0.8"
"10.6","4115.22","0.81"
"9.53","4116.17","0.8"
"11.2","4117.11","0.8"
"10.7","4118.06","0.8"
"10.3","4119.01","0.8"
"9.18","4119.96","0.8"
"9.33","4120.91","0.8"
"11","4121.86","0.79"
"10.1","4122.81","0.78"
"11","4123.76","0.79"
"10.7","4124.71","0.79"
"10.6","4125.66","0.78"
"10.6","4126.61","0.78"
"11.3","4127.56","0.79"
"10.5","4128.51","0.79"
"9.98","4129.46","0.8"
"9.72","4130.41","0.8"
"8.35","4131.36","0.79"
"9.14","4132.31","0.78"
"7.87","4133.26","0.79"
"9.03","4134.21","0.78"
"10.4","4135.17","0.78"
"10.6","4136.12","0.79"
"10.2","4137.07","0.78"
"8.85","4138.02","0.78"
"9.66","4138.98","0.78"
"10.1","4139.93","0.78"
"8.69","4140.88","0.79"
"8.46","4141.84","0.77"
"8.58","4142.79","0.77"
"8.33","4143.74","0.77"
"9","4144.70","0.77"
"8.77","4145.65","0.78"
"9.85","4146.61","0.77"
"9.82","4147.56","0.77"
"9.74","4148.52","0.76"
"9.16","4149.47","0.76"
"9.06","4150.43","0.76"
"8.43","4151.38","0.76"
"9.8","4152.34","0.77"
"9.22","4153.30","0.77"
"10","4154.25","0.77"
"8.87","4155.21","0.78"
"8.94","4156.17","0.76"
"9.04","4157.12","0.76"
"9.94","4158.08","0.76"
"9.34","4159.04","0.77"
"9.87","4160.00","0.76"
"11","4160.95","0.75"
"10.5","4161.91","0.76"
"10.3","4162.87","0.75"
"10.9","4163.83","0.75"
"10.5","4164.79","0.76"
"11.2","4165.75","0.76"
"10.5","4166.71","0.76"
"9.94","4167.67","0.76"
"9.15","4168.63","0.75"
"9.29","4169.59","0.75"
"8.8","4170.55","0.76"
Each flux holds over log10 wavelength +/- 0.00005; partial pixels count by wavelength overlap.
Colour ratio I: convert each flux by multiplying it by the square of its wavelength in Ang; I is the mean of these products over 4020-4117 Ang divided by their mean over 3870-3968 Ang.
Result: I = 1.80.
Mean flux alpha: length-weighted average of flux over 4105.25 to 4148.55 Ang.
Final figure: 9.73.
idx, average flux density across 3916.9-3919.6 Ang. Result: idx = 6.81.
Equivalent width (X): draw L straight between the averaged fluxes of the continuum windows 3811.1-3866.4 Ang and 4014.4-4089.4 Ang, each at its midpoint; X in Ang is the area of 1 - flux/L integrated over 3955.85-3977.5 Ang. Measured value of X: 8.1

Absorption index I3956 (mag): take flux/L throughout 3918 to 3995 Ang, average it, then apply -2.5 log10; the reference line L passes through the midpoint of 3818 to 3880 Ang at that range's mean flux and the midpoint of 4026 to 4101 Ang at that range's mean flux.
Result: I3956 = 0.24 mag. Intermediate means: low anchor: 4.81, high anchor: 9.54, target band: 5.82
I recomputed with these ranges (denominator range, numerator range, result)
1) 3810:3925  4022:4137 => 1.96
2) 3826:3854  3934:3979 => 1.23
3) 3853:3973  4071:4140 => 1.97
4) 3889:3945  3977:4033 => 1.72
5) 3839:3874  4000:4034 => 2.10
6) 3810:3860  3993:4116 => 2.27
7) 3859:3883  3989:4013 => 1.92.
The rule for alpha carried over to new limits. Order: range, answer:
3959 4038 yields 8.12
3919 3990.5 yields 5.61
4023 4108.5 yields 9.5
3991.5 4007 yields 9.1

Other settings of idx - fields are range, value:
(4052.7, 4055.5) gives 9.55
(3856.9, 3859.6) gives 4.92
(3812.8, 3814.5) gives 4.77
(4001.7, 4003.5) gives 9.65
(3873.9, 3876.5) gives 6.19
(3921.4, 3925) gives 6.13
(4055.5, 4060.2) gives 8.59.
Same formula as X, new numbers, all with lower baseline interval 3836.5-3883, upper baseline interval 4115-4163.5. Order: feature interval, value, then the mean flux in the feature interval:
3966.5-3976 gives 4.6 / 3.53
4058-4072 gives -0.7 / 8.88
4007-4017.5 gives -3.5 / 10.1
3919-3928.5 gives 0.8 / 5.55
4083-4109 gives -2.5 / 9.81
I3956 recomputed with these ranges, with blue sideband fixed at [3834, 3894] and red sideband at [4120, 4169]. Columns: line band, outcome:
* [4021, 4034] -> -0.21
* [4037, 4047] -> -0.18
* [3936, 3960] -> 0.05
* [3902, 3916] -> -0.22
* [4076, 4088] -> -0.17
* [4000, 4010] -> -0.25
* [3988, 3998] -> -0.23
